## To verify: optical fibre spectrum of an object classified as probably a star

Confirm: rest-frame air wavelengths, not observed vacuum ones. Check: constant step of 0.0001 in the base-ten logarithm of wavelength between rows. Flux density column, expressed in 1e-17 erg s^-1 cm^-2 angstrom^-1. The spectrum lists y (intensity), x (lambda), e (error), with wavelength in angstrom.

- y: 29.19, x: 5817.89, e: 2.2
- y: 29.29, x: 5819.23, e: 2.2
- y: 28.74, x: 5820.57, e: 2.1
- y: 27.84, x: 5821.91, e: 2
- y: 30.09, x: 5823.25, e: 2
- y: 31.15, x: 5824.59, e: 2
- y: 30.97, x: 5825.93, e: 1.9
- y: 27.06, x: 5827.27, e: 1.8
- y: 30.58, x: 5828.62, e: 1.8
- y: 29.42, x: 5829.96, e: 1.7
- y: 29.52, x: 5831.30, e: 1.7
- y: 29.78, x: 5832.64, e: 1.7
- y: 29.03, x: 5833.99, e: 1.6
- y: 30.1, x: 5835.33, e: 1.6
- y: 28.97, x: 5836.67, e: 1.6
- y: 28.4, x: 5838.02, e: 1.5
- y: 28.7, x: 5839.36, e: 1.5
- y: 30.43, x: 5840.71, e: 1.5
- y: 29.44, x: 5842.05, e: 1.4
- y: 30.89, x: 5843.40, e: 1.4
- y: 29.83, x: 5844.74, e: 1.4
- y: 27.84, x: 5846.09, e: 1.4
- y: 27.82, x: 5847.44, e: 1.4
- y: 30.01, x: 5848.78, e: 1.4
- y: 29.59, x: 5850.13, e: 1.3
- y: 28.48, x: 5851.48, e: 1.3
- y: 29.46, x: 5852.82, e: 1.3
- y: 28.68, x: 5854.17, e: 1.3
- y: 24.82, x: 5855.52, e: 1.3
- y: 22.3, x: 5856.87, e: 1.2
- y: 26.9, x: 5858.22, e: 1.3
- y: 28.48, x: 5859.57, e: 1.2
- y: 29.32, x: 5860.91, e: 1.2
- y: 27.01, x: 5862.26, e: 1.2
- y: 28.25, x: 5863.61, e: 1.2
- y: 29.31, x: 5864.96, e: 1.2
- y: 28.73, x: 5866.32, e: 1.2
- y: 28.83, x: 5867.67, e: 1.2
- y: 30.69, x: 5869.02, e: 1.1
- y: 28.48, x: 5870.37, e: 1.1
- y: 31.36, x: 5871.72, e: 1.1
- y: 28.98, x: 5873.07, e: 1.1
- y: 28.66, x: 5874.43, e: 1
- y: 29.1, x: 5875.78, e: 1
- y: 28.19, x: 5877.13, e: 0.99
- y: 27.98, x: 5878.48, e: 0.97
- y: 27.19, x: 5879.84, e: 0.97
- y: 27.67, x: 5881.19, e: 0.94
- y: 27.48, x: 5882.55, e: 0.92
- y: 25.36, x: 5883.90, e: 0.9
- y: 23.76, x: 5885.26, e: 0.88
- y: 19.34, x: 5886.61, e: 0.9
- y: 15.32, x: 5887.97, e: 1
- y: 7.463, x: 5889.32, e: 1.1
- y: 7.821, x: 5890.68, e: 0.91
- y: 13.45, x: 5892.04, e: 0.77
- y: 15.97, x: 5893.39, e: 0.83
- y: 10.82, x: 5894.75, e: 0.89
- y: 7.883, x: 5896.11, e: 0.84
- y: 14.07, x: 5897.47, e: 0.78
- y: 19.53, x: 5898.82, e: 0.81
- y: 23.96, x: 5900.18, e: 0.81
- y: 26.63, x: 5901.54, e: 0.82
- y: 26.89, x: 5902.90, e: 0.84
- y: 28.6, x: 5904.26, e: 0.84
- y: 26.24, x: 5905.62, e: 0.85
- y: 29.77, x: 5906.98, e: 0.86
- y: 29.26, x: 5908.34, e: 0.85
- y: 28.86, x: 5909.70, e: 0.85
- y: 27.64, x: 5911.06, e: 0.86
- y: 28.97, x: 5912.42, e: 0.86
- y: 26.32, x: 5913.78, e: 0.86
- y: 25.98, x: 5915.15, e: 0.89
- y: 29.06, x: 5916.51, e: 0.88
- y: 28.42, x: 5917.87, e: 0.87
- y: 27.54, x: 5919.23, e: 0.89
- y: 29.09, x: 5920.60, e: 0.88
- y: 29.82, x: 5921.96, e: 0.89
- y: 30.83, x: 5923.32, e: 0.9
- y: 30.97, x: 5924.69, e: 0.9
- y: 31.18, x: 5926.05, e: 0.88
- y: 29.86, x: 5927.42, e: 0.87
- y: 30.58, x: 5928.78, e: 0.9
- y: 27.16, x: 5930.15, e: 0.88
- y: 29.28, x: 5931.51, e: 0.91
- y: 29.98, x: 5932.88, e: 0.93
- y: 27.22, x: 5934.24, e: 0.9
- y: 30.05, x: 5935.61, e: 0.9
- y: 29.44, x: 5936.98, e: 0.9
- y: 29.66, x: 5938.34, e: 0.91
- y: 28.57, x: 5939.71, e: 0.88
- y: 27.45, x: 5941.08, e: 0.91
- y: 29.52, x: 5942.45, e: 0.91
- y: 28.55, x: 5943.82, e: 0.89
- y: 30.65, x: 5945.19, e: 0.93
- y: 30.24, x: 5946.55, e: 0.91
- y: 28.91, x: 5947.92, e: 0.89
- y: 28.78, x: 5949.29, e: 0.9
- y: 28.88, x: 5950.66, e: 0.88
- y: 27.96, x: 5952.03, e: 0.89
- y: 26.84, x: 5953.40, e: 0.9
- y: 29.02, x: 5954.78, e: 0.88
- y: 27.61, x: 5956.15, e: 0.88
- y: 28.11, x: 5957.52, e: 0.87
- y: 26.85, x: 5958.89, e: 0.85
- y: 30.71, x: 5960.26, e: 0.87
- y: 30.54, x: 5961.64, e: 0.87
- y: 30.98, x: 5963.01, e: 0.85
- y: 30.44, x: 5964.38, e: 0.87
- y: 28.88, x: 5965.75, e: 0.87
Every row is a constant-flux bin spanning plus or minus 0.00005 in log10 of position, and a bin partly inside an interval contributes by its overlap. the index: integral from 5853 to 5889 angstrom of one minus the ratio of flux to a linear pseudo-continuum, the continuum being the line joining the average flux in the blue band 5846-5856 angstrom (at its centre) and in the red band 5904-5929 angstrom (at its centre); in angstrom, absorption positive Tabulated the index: 2.2 angstrom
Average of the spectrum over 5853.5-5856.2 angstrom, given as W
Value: 26.7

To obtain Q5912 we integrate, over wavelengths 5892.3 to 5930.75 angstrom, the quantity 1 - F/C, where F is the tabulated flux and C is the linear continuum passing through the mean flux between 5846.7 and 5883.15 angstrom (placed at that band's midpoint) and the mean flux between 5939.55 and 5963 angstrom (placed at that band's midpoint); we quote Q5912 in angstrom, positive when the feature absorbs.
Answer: 4.0 angstrom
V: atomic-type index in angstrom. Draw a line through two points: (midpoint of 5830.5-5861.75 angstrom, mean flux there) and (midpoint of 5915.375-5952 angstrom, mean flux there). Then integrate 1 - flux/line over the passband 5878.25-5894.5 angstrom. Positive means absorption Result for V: 5.3 angstrom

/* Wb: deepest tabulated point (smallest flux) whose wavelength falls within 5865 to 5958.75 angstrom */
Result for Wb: 7.463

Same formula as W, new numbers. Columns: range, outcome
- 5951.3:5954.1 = 27.3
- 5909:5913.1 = 28.5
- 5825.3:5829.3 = 29.5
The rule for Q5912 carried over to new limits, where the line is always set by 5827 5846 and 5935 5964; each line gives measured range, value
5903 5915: 0.5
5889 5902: 6.4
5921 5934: -0.3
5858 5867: 0.3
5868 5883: 0.3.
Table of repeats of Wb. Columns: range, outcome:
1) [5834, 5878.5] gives 22.3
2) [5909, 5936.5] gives 25.98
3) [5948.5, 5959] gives 26.84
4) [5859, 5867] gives 27.01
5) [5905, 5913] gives 26.24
